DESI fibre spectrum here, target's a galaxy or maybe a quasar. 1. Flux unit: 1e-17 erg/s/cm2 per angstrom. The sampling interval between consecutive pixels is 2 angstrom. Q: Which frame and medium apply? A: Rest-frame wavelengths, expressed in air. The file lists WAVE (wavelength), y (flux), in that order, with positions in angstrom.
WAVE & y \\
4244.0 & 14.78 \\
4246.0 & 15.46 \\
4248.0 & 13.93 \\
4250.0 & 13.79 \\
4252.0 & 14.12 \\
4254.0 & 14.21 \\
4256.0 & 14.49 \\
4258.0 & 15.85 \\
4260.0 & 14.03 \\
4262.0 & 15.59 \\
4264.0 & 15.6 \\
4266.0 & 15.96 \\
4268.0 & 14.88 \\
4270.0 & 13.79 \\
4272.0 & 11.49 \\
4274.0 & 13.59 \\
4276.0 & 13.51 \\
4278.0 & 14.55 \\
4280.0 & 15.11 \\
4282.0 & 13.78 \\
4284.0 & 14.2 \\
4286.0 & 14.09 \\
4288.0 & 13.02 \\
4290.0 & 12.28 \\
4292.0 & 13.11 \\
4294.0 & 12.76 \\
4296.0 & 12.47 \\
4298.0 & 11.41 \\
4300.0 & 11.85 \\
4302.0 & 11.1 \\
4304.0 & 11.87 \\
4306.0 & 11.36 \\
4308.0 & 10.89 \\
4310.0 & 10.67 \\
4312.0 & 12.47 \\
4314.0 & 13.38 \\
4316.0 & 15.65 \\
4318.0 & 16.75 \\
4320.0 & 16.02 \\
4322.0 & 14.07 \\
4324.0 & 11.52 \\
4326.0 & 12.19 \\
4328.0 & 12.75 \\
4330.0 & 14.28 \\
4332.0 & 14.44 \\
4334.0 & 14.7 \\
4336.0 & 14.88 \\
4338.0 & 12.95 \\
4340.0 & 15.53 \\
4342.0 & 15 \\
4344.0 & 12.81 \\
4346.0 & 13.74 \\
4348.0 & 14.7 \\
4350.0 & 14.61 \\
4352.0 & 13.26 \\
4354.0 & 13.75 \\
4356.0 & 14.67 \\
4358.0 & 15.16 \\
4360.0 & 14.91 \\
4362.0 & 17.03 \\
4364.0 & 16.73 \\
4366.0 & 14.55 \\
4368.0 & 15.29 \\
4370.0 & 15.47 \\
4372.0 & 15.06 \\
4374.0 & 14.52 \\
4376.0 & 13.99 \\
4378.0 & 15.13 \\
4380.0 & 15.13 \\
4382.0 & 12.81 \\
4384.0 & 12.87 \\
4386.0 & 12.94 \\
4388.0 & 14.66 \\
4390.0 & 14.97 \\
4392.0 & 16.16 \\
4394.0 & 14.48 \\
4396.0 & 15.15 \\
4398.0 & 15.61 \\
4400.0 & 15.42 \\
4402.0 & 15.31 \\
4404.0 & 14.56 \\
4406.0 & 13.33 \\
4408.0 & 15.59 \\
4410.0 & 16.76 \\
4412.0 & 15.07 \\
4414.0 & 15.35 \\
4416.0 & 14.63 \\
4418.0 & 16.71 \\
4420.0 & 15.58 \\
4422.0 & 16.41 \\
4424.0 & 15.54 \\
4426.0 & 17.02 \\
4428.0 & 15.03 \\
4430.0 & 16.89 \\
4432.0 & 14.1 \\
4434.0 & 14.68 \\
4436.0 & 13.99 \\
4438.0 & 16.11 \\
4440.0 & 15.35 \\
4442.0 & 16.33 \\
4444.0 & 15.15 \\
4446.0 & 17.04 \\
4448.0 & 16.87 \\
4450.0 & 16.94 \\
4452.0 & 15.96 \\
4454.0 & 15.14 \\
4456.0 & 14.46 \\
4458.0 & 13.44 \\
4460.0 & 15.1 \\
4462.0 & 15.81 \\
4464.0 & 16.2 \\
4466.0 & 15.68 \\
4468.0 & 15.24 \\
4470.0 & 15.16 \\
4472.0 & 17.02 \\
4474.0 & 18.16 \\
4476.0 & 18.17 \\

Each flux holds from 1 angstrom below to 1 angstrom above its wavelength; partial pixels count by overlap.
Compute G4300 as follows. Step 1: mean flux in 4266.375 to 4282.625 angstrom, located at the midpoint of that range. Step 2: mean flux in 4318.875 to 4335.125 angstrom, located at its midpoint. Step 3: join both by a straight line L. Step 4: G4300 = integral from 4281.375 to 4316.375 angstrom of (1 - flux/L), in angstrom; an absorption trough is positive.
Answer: 3.4 angstrom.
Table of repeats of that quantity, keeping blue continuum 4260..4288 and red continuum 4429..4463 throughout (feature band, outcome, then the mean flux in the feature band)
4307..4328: 1.8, 13.3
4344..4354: 0.6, 13.9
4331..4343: 0.1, 14.6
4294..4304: 1.8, 11.8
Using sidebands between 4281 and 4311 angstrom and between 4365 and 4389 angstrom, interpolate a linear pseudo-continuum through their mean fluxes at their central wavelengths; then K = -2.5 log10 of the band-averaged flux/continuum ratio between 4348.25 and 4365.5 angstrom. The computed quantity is -0.084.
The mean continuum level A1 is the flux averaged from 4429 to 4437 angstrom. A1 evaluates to 14.9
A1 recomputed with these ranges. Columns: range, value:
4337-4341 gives 14.2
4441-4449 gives 16.3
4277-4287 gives 14.3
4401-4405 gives 14.9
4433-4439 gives 14.9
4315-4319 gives 16.2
